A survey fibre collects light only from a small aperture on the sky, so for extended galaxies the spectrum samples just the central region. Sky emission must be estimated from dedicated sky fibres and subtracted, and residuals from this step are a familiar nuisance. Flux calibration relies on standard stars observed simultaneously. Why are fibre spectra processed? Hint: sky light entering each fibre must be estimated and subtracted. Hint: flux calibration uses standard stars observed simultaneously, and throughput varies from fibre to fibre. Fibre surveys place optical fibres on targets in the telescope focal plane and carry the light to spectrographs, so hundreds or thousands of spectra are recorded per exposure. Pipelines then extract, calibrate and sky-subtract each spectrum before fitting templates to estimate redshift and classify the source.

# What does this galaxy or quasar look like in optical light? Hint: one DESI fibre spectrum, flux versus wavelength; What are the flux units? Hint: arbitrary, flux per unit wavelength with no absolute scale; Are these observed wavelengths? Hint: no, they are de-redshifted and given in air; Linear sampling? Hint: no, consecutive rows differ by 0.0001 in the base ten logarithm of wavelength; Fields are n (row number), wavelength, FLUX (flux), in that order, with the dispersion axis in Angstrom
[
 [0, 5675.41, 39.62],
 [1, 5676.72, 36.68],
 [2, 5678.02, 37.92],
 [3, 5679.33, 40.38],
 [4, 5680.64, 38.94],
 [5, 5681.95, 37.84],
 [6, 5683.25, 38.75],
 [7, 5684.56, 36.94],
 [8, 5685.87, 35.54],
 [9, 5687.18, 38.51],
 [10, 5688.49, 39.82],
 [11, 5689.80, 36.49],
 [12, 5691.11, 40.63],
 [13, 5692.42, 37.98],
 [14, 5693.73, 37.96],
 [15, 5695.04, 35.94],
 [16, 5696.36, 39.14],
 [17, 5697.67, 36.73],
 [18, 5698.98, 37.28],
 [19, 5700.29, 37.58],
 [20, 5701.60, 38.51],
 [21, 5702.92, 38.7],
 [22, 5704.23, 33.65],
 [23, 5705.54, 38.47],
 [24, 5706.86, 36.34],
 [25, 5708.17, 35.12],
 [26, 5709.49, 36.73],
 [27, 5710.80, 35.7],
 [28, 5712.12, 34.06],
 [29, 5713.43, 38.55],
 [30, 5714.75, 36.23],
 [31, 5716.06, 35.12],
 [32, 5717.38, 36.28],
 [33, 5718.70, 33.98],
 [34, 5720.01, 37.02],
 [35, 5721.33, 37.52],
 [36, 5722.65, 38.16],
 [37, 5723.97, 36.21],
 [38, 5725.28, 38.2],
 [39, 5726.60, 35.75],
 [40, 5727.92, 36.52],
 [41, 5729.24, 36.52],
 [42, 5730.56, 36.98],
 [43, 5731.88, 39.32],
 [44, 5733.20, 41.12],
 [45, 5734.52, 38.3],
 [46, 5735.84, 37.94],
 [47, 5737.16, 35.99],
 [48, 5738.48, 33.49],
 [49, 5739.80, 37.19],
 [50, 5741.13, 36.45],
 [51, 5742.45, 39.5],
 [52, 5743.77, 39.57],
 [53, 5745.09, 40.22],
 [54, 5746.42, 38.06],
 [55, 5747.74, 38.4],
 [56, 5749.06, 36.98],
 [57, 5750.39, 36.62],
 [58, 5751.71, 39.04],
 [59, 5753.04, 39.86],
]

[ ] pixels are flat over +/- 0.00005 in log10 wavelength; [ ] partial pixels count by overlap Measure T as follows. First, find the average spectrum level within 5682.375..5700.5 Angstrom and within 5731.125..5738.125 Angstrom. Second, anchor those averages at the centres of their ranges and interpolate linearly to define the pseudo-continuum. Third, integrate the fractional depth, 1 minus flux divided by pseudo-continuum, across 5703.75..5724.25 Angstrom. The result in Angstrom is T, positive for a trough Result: 1.0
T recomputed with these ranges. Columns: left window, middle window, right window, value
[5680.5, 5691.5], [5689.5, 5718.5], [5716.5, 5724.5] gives 0.2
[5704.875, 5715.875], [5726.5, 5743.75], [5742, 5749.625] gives 0.3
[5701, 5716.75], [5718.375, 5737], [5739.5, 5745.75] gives 0.1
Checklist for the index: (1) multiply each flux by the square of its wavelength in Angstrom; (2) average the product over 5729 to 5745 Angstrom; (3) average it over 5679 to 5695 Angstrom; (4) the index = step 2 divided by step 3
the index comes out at 1.0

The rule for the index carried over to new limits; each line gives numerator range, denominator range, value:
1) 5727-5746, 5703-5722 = 1.05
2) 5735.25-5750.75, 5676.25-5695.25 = 1.01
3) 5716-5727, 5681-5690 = 0.98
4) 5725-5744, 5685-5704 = 1.00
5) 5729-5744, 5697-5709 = 1.03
